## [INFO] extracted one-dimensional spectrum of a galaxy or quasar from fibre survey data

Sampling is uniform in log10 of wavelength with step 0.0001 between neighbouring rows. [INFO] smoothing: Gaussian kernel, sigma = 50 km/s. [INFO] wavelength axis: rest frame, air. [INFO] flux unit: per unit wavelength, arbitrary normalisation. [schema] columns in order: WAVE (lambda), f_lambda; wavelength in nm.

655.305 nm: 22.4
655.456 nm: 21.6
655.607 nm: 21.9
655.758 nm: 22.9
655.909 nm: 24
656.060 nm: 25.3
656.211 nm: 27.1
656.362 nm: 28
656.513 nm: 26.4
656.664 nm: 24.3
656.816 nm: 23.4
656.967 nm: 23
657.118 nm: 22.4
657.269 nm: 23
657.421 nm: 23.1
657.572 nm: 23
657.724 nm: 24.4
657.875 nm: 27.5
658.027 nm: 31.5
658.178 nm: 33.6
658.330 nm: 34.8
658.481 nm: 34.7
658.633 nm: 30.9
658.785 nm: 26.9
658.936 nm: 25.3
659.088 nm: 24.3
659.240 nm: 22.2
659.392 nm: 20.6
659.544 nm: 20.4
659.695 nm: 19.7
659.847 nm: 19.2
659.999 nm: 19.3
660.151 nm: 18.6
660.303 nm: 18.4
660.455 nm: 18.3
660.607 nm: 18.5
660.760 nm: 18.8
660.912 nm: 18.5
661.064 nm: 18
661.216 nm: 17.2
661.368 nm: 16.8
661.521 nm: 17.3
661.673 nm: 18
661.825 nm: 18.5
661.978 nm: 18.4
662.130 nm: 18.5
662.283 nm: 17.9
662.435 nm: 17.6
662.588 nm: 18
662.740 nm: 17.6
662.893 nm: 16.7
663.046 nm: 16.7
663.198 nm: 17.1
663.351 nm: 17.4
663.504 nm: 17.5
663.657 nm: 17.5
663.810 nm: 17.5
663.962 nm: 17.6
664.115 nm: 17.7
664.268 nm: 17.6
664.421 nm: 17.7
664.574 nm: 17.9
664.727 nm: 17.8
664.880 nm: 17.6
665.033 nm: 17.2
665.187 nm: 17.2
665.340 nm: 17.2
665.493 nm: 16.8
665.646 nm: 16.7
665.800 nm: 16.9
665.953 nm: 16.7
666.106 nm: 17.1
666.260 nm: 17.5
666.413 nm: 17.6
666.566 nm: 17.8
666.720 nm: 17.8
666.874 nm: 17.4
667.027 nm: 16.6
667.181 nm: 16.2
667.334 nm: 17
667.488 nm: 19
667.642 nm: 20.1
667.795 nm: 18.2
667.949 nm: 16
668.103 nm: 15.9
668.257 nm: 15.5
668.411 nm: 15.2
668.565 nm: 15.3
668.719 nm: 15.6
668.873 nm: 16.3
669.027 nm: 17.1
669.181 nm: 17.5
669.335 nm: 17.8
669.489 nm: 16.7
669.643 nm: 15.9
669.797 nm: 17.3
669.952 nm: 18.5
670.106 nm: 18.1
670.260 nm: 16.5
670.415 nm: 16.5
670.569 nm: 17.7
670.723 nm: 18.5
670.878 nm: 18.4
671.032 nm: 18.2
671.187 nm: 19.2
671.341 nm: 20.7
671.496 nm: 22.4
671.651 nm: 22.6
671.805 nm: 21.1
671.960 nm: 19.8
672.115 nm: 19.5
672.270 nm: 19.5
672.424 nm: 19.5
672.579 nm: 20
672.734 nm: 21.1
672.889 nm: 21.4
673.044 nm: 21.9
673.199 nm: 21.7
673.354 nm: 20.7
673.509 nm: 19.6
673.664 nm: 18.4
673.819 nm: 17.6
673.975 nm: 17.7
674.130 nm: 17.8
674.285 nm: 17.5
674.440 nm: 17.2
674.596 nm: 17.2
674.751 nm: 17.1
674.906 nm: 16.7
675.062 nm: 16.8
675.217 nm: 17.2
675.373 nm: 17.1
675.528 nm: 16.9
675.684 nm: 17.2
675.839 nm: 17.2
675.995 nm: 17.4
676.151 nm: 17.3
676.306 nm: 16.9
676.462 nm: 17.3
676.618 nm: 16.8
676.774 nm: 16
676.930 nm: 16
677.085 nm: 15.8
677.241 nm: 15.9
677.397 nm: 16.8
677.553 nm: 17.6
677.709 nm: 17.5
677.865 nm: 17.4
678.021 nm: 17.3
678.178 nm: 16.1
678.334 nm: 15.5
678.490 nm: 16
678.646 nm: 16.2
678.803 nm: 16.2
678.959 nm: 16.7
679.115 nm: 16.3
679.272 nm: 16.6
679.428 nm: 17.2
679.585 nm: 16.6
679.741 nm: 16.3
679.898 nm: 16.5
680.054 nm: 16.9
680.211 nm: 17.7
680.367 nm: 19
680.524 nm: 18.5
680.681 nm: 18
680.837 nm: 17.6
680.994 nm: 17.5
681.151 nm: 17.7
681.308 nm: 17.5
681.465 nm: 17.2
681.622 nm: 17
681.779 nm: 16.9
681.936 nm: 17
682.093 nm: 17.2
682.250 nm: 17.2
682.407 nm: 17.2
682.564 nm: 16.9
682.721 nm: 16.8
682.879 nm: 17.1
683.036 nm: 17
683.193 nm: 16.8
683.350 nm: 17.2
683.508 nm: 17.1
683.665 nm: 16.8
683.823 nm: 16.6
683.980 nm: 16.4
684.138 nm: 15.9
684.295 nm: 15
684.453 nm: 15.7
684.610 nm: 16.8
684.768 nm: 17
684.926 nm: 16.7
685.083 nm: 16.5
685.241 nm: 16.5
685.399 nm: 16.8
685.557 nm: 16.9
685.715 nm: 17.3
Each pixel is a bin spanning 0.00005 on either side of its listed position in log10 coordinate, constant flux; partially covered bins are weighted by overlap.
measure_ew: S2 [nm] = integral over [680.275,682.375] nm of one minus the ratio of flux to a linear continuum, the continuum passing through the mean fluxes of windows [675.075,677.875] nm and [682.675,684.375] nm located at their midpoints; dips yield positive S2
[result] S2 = -0.108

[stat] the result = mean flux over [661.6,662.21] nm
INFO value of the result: 18.3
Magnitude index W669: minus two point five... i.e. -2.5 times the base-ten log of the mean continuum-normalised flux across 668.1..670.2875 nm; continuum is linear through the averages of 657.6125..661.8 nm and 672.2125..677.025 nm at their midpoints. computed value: 0.19 mag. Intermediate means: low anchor 22.7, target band 16.6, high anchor 18.1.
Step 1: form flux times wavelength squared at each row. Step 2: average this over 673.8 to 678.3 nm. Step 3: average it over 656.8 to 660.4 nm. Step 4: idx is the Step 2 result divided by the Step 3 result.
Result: 0.7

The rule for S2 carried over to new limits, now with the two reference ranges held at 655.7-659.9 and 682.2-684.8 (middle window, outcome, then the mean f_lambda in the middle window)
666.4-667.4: 0.23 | 17.2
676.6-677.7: 0.14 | 16.5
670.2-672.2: 0.15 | 19.3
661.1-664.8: 0.95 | 17.6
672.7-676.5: 0.30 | 18.2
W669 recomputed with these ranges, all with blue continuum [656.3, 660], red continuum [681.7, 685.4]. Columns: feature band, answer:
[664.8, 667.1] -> 0.30 mag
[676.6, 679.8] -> 0.13 mag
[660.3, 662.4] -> 0.32 mag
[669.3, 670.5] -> 0.24 mag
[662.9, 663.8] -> 0.34 mag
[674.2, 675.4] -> 0.15 mag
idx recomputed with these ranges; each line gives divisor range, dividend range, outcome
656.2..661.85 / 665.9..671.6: 0.78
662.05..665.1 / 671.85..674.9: 1.12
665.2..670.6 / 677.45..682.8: 1.04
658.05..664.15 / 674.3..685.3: 0.88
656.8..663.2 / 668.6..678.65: 0.87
